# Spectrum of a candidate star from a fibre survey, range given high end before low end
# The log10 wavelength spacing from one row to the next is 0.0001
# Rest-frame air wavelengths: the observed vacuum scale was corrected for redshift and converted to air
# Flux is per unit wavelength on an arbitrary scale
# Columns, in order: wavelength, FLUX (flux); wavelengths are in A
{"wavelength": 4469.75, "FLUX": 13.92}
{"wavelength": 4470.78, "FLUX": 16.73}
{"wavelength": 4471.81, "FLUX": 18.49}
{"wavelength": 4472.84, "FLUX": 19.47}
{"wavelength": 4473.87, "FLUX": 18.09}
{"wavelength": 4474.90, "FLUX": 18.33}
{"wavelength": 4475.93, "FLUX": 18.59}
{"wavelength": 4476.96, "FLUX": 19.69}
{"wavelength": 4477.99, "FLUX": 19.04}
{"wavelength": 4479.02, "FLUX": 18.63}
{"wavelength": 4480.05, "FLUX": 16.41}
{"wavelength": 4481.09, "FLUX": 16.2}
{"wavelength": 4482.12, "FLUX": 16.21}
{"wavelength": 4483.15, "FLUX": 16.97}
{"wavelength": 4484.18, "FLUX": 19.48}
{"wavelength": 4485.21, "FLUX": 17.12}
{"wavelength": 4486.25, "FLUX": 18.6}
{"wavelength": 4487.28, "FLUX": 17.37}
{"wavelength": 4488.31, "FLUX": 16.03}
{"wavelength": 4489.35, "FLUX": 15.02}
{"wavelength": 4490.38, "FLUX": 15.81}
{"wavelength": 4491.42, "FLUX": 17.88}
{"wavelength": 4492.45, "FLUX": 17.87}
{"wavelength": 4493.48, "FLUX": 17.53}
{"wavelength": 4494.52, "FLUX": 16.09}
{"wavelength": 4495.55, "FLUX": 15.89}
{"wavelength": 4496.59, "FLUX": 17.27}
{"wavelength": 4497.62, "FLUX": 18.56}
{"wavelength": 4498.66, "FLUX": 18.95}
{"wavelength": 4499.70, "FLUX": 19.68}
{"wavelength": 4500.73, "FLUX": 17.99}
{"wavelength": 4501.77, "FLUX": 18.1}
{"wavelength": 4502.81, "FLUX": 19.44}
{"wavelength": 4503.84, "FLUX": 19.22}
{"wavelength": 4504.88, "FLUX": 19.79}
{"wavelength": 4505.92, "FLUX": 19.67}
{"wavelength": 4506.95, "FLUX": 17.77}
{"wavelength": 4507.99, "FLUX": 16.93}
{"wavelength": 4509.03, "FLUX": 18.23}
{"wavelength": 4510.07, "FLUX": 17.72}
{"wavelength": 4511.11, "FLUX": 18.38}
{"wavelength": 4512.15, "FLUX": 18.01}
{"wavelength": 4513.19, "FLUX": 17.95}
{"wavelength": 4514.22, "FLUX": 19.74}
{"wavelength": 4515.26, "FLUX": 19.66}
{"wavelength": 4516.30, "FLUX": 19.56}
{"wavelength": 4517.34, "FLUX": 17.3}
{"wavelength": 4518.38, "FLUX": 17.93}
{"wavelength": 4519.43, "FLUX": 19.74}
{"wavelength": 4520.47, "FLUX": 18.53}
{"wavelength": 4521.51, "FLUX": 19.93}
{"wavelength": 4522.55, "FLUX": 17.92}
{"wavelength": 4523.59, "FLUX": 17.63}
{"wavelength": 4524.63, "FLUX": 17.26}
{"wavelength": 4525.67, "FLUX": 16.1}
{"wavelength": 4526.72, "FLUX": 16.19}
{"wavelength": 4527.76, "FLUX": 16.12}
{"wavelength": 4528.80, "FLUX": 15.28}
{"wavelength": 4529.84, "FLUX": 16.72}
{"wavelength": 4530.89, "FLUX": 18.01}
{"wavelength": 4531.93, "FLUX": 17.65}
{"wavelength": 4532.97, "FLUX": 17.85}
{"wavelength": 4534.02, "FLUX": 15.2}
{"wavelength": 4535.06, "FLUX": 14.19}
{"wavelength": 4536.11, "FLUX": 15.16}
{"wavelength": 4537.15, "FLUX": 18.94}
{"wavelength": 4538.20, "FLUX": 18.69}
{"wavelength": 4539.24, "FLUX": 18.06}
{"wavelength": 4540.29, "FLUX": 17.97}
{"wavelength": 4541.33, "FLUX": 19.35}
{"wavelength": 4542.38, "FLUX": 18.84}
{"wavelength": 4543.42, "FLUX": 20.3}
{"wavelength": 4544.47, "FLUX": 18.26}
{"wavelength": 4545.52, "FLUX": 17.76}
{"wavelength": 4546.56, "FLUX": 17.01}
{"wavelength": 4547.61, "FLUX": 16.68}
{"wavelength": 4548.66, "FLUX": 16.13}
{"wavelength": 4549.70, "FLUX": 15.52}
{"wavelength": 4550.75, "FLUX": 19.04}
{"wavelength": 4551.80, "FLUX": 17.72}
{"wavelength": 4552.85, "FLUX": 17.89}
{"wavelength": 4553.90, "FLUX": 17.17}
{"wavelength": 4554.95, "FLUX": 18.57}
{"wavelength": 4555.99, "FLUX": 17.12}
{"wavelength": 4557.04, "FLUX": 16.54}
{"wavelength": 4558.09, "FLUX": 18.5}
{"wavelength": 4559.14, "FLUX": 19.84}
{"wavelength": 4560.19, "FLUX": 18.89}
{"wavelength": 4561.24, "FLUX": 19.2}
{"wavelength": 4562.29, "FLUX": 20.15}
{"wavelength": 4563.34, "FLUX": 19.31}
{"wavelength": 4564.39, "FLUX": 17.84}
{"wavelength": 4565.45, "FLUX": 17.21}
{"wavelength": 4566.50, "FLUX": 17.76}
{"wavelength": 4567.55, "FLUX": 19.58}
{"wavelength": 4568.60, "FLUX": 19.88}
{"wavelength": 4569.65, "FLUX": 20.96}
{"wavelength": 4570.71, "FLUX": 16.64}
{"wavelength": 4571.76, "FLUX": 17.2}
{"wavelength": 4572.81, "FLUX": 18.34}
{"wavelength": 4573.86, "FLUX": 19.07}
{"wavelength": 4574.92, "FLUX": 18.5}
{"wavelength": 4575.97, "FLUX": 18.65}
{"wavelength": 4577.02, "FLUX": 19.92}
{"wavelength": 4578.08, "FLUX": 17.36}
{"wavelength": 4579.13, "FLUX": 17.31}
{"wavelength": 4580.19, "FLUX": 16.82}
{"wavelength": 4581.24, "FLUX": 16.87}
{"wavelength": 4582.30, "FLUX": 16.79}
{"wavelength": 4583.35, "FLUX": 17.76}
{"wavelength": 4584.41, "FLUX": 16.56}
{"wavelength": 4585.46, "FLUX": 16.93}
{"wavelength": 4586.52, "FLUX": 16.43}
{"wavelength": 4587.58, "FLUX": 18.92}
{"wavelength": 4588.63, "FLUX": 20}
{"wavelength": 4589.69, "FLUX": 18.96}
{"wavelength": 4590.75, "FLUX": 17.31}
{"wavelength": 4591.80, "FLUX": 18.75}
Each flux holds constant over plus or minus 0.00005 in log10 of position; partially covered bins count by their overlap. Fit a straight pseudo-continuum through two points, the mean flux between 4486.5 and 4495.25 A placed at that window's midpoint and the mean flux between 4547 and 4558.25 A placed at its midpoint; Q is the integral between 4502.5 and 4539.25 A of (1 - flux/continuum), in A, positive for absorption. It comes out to -1.76 A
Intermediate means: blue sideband 16.8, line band 17.8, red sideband 17.3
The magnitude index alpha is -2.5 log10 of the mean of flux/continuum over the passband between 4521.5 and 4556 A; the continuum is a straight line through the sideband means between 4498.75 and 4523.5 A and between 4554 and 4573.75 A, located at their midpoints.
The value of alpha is 0.07 mag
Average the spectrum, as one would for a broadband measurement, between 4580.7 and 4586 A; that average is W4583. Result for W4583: 17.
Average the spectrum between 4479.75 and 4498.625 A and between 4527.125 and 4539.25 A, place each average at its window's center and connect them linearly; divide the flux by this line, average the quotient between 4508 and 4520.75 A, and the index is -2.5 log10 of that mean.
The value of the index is -0.10 mag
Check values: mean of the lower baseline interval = 17.1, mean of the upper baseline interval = 16.8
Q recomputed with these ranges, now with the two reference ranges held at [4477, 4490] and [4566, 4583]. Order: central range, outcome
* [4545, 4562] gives 0.25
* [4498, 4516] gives -1.14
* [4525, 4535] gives 0.74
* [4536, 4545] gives -0.33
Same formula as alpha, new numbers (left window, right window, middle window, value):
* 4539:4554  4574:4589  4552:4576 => -0.038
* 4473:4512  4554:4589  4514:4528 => -0.007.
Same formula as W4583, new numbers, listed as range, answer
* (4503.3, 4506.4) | 19.6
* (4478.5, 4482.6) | 16.9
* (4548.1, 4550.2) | 15.9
